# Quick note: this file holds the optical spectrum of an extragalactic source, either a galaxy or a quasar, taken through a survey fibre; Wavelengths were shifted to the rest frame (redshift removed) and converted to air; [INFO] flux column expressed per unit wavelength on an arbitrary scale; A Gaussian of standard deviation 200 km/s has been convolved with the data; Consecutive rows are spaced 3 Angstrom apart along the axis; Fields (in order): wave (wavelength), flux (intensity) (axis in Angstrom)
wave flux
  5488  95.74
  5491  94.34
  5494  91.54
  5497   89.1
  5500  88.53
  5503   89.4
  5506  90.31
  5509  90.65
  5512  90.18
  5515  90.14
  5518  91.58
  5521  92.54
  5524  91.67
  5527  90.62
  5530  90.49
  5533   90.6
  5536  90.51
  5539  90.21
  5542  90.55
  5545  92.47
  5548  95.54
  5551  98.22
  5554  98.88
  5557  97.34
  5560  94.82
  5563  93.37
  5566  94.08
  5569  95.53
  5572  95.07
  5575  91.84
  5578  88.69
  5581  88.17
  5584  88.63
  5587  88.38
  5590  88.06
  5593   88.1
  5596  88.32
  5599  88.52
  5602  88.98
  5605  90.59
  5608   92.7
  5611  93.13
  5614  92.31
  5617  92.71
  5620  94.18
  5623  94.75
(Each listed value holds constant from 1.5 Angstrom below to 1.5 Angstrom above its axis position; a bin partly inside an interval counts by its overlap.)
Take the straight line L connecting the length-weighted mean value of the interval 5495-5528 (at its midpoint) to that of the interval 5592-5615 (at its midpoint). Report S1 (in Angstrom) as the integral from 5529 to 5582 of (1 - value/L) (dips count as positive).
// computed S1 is -1.6 Angstrom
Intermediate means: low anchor 90.4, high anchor 90.3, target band 93.2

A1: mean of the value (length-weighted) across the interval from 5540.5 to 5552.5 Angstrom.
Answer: 94.2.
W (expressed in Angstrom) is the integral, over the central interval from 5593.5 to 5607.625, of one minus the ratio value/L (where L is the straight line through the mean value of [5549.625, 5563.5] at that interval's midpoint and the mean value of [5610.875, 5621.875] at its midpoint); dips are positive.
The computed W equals 0.7 Angstrom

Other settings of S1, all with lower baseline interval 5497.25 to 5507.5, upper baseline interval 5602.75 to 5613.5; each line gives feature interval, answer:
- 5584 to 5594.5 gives 0.4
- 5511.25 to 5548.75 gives -0.5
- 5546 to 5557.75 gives -0.9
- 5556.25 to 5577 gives -0.8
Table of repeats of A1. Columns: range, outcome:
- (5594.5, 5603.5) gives 88.6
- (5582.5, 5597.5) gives 88.3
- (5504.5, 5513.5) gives 90.4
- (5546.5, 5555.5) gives 97.5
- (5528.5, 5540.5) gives 90.5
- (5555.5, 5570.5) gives 95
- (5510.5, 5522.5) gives 91.1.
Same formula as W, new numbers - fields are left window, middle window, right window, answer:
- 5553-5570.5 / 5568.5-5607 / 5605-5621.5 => 1.8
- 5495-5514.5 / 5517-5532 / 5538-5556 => 0.1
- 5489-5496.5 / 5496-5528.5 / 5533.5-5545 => 0.5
